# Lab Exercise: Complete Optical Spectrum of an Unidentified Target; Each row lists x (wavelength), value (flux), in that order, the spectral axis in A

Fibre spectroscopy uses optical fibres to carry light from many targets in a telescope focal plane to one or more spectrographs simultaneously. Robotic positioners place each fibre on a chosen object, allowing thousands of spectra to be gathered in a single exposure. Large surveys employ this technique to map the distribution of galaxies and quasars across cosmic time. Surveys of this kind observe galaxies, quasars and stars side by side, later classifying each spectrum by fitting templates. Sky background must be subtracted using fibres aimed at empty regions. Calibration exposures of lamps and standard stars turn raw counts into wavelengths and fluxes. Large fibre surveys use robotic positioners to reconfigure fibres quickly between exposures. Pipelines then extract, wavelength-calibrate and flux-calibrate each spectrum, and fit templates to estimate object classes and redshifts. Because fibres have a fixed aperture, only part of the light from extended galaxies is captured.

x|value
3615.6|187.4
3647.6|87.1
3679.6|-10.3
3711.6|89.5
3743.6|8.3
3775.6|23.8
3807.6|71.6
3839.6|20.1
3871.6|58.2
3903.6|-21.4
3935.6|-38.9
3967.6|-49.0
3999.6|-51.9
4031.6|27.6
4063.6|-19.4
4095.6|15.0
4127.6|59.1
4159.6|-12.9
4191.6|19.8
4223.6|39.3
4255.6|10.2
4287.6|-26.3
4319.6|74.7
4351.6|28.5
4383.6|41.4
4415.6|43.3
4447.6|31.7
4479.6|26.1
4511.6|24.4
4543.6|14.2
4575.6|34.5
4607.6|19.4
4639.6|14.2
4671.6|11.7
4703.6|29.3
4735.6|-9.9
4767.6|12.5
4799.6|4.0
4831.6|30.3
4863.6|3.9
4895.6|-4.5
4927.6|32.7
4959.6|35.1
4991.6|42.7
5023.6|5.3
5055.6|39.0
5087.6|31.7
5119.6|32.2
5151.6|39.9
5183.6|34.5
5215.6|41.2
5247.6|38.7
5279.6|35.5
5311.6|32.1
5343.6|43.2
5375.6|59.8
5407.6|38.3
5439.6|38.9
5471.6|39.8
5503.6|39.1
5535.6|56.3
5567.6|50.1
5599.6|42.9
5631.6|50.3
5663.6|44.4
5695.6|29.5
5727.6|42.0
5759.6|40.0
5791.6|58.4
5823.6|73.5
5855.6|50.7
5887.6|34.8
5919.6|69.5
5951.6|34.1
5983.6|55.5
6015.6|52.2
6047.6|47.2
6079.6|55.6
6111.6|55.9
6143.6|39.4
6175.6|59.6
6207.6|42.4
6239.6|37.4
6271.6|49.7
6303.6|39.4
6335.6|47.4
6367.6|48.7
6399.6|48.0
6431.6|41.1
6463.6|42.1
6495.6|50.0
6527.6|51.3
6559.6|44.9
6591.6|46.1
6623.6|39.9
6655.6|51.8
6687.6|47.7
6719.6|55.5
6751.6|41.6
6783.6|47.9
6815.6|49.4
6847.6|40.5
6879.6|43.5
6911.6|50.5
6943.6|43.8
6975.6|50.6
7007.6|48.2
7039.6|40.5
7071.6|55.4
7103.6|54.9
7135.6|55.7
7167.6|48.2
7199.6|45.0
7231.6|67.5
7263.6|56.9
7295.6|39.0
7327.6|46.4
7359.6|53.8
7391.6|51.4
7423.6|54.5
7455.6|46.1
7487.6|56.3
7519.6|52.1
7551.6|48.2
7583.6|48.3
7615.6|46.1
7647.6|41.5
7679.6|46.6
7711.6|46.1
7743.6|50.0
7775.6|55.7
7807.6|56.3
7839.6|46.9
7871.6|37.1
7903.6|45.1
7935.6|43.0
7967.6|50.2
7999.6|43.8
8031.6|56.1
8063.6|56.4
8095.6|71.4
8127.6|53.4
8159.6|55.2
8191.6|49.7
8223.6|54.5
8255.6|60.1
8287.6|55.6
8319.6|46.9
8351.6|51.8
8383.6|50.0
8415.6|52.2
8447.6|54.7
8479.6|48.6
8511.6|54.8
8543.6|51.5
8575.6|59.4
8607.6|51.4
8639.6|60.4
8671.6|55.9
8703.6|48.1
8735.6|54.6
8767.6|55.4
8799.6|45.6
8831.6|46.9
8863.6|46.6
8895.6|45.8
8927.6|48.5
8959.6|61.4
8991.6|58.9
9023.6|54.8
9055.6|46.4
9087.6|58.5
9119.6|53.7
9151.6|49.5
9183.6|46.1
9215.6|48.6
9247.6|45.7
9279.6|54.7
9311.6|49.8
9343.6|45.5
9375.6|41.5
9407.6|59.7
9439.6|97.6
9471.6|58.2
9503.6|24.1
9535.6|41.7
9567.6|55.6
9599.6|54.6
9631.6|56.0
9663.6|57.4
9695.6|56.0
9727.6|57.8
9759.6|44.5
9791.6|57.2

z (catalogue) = 0.231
